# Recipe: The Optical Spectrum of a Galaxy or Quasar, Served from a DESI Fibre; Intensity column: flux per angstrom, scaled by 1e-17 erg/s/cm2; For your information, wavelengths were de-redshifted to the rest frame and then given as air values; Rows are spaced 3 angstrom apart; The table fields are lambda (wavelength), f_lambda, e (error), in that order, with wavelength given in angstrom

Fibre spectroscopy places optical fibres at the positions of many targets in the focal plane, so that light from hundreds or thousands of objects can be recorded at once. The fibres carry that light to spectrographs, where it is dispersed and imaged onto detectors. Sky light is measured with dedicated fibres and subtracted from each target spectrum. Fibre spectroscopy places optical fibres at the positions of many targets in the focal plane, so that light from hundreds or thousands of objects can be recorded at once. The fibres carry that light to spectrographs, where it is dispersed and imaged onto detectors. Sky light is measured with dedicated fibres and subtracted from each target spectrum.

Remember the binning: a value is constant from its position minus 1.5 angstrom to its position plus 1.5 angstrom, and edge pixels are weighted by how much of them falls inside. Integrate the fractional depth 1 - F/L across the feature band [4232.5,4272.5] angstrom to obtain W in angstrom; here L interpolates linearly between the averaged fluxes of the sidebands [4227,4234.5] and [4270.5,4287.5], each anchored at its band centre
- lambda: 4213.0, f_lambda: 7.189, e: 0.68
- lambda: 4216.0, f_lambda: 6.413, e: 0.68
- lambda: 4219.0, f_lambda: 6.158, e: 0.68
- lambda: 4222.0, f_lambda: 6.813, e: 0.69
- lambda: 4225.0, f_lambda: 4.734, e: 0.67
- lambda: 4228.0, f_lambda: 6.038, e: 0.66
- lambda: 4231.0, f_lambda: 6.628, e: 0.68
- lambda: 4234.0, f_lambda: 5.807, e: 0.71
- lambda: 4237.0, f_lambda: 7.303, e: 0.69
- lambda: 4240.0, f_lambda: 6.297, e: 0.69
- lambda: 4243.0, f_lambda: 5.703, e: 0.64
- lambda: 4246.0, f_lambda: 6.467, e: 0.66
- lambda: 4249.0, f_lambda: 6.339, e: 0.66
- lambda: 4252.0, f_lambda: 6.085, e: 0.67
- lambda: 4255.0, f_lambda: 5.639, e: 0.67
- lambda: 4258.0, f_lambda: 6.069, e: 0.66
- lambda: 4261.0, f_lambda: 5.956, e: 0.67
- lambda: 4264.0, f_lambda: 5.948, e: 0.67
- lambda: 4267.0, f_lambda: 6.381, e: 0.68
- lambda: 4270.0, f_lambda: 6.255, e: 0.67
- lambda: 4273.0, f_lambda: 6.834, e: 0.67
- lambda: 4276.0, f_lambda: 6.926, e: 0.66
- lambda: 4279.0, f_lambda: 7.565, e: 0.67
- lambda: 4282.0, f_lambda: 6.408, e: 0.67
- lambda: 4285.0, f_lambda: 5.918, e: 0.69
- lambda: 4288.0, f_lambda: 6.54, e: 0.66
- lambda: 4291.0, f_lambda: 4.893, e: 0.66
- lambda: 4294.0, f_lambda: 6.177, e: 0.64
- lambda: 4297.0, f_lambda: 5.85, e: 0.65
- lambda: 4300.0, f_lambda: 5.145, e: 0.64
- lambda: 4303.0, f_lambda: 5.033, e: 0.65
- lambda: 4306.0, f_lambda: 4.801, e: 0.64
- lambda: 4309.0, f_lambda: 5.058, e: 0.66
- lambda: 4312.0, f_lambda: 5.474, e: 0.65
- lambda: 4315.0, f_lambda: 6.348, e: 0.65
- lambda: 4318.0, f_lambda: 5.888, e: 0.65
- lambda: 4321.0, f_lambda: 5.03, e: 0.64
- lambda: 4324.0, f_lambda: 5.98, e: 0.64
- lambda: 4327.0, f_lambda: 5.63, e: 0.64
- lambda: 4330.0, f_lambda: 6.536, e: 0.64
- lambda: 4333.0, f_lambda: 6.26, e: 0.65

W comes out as 1.47 angstrom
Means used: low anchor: 6.21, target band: 6.19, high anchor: 6.69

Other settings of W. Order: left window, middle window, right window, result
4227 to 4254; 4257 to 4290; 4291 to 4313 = -3.73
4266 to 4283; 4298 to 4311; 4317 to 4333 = 2.42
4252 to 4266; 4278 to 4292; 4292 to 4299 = -0.89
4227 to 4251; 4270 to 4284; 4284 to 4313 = -2.51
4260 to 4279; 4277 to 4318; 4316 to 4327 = 1.68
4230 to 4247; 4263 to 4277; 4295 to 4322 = -1.27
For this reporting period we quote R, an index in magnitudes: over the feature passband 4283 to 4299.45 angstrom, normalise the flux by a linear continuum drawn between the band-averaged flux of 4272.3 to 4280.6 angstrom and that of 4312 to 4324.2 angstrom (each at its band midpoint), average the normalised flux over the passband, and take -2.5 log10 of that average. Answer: 0.14 mag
